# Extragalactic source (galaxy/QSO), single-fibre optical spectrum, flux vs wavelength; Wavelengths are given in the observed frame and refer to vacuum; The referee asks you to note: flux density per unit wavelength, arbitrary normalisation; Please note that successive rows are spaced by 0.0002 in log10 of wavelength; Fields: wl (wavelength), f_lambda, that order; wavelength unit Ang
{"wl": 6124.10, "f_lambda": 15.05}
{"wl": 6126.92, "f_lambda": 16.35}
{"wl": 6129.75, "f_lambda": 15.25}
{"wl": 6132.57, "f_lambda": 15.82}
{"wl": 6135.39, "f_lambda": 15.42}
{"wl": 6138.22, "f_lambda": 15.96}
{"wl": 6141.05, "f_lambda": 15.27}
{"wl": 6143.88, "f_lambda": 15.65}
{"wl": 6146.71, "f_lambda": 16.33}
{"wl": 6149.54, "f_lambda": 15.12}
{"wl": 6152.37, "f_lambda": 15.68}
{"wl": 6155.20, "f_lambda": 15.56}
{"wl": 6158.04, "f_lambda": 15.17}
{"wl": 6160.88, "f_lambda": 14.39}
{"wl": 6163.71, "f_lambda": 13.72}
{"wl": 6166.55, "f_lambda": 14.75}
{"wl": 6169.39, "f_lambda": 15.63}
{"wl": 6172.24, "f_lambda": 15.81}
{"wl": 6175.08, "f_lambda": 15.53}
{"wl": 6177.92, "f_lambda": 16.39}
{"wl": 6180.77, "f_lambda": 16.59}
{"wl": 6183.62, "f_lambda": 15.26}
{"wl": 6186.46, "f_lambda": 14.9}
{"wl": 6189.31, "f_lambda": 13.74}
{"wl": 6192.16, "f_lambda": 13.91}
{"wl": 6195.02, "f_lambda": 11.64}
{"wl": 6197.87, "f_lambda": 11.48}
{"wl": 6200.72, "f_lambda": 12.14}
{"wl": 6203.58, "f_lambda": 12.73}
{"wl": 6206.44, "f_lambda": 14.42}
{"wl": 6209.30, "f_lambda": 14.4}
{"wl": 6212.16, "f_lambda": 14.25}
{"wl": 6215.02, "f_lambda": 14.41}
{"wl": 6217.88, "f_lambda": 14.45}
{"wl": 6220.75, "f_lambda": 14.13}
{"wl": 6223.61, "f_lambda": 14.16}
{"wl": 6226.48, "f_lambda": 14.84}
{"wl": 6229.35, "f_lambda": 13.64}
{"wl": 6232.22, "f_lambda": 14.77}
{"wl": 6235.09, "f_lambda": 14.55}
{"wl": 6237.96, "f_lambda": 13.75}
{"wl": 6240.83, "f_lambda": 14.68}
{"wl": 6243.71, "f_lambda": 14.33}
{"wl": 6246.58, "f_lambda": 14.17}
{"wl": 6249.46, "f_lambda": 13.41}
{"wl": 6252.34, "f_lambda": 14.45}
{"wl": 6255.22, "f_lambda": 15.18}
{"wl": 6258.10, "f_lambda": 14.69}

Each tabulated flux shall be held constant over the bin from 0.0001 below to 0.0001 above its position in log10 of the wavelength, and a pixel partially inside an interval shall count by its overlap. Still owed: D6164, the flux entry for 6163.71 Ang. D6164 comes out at 13.72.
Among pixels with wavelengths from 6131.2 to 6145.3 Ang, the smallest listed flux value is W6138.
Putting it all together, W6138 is 15.27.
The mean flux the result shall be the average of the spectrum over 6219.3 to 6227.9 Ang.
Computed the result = 14.4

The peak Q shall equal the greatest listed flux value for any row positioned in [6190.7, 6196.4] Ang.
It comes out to 13.91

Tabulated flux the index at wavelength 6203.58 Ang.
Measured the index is 12.73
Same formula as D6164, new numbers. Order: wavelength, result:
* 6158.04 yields 15.17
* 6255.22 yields 15.18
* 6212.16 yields 14.25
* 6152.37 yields 15.68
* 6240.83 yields 14.68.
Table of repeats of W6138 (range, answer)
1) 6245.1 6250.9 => 13.41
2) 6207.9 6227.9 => 14.13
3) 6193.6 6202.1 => 11.48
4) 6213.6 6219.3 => 14.41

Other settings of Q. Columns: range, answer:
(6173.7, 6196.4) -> 16.59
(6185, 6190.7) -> 14.9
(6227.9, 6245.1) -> 14.77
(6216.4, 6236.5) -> 14.84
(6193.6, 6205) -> 12.73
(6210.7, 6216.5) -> 14.41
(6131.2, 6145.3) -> 15.96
